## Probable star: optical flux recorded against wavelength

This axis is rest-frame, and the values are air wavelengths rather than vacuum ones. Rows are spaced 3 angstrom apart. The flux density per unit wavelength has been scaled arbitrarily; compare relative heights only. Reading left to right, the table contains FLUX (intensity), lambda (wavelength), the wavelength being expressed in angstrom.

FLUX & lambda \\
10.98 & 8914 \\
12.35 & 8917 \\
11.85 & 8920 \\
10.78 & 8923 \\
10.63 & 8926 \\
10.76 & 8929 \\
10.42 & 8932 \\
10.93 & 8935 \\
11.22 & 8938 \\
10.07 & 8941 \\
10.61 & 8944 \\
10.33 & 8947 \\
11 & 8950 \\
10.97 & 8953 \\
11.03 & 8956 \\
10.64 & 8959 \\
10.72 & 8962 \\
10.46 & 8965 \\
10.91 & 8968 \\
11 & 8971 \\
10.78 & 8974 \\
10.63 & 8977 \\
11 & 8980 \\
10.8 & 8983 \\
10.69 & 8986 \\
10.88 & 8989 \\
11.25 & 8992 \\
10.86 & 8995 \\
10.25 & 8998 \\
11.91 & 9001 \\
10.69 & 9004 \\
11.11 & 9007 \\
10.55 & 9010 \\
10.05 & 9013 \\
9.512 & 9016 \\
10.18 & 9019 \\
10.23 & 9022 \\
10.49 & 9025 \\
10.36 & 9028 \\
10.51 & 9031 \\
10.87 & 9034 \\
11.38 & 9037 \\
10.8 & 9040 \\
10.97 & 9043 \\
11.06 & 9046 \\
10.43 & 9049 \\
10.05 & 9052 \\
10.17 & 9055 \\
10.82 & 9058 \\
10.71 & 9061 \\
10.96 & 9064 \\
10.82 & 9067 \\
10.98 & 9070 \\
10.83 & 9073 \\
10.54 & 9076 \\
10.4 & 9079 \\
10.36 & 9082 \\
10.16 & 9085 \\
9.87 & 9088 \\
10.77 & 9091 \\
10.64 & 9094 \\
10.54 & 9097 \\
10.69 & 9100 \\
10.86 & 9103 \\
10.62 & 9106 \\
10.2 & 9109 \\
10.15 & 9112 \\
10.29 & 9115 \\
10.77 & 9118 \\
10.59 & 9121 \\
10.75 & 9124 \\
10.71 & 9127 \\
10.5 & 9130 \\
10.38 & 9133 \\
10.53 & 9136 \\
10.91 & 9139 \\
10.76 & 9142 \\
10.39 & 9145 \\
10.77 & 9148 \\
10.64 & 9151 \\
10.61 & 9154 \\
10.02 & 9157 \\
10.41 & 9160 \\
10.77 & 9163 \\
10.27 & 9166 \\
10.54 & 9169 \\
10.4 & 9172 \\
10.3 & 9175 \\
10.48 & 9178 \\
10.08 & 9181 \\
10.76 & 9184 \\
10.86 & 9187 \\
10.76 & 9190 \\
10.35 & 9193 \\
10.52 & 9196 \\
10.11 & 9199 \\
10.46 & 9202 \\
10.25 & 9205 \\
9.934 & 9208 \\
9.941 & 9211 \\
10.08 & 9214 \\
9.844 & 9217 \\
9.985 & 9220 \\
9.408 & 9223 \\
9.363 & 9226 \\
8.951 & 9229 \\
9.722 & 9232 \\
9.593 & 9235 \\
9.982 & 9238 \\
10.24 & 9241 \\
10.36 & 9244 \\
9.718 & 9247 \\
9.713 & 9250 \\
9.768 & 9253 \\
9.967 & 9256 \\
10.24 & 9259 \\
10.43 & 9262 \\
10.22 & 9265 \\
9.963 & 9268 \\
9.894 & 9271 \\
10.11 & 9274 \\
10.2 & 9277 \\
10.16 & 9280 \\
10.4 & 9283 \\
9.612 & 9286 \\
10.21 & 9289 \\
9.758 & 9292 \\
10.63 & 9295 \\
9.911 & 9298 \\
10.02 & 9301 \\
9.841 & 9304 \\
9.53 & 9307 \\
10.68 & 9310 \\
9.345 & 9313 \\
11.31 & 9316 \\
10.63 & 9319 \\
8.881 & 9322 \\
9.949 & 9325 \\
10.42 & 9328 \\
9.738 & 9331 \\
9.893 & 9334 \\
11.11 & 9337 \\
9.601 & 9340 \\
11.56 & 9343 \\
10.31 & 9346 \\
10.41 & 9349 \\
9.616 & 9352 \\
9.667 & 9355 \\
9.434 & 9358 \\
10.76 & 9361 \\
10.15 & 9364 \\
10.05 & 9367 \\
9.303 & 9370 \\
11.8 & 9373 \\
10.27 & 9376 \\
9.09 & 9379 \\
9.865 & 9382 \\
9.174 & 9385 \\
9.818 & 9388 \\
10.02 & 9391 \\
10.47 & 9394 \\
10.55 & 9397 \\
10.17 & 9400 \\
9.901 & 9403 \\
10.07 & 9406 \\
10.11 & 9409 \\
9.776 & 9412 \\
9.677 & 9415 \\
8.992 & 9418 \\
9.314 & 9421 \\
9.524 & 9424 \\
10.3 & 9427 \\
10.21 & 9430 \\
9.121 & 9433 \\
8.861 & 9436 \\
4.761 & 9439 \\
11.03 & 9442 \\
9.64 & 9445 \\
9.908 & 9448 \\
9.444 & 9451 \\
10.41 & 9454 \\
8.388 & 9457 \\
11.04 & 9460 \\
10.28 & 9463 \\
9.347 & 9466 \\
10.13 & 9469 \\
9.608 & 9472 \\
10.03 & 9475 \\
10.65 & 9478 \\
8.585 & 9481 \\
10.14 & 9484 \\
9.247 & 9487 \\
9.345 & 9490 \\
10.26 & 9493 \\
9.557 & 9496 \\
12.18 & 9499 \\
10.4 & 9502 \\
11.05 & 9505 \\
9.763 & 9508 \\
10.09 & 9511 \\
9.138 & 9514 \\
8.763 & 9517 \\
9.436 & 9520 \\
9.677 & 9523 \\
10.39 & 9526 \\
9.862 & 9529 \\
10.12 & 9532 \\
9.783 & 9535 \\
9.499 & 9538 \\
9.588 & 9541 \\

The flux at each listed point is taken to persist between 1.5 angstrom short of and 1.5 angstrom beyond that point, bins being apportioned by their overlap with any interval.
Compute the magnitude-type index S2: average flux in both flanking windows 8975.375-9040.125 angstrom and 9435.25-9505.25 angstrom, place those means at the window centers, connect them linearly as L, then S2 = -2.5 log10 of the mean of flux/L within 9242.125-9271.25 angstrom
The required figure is 0.02 mag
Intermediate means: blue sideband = 10.7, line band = 10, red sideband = 9.75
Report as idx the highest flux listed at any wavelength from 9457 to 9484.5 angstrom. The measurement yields 11.04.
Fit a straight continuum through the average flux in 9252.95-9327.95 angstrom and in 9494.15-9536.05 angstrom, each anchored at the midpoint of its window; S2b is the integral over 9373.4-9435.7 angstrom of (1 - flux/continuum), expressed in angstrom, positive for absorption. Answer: 1.3 angstrom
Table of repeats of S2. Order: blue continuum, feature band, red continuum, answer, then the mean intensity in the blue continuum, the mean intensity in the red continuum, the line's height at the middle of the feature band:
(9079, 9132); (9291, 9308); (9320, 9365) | 0.023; 10.5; 10.1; 10.2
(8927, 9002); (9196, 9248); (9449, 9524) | 0.048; 10.8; 9.88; 10.3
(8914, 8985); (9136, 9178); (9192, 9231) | -0.042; 10.9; 9.93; 10.1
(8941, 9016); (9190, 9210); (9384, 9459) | -0.013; 10.8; 9.6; 10.2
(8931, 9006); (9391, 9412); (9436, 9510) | -0.026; 10.8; 9.78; 9.93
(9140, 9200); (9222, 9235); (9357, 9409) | 0.109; 10.5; 10.1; 10.4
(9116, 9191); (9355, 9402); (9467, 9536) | 0.010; 10.6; 9.92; 10.1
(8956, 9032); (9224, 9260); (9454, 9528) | 0.054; 10.7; 9.91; 10.3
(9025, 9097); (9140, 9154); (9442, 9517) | -0.017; 10.6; 9.94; 10.5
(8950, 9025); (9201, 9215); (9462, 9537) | 0.026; 10.7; 9.91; 10.4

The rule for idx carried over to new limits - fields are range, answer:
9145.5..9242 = 10.86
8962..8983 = 11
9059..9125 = 10.98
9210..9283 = 10.43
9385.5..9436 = 10.55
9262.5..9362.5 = 11.56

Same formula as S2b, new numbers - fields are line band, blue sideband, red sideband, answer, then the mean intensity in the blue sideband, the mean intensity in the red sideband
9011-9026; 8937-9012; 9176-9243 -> 0.8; 10.8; 10.1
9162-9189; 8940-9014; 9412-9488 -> -0.6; 10.8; 9.55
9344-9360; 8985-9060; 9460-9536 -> 0.3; 10.6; 9.94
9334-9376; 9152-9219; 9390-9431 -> -1.0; 10.4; 9.93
